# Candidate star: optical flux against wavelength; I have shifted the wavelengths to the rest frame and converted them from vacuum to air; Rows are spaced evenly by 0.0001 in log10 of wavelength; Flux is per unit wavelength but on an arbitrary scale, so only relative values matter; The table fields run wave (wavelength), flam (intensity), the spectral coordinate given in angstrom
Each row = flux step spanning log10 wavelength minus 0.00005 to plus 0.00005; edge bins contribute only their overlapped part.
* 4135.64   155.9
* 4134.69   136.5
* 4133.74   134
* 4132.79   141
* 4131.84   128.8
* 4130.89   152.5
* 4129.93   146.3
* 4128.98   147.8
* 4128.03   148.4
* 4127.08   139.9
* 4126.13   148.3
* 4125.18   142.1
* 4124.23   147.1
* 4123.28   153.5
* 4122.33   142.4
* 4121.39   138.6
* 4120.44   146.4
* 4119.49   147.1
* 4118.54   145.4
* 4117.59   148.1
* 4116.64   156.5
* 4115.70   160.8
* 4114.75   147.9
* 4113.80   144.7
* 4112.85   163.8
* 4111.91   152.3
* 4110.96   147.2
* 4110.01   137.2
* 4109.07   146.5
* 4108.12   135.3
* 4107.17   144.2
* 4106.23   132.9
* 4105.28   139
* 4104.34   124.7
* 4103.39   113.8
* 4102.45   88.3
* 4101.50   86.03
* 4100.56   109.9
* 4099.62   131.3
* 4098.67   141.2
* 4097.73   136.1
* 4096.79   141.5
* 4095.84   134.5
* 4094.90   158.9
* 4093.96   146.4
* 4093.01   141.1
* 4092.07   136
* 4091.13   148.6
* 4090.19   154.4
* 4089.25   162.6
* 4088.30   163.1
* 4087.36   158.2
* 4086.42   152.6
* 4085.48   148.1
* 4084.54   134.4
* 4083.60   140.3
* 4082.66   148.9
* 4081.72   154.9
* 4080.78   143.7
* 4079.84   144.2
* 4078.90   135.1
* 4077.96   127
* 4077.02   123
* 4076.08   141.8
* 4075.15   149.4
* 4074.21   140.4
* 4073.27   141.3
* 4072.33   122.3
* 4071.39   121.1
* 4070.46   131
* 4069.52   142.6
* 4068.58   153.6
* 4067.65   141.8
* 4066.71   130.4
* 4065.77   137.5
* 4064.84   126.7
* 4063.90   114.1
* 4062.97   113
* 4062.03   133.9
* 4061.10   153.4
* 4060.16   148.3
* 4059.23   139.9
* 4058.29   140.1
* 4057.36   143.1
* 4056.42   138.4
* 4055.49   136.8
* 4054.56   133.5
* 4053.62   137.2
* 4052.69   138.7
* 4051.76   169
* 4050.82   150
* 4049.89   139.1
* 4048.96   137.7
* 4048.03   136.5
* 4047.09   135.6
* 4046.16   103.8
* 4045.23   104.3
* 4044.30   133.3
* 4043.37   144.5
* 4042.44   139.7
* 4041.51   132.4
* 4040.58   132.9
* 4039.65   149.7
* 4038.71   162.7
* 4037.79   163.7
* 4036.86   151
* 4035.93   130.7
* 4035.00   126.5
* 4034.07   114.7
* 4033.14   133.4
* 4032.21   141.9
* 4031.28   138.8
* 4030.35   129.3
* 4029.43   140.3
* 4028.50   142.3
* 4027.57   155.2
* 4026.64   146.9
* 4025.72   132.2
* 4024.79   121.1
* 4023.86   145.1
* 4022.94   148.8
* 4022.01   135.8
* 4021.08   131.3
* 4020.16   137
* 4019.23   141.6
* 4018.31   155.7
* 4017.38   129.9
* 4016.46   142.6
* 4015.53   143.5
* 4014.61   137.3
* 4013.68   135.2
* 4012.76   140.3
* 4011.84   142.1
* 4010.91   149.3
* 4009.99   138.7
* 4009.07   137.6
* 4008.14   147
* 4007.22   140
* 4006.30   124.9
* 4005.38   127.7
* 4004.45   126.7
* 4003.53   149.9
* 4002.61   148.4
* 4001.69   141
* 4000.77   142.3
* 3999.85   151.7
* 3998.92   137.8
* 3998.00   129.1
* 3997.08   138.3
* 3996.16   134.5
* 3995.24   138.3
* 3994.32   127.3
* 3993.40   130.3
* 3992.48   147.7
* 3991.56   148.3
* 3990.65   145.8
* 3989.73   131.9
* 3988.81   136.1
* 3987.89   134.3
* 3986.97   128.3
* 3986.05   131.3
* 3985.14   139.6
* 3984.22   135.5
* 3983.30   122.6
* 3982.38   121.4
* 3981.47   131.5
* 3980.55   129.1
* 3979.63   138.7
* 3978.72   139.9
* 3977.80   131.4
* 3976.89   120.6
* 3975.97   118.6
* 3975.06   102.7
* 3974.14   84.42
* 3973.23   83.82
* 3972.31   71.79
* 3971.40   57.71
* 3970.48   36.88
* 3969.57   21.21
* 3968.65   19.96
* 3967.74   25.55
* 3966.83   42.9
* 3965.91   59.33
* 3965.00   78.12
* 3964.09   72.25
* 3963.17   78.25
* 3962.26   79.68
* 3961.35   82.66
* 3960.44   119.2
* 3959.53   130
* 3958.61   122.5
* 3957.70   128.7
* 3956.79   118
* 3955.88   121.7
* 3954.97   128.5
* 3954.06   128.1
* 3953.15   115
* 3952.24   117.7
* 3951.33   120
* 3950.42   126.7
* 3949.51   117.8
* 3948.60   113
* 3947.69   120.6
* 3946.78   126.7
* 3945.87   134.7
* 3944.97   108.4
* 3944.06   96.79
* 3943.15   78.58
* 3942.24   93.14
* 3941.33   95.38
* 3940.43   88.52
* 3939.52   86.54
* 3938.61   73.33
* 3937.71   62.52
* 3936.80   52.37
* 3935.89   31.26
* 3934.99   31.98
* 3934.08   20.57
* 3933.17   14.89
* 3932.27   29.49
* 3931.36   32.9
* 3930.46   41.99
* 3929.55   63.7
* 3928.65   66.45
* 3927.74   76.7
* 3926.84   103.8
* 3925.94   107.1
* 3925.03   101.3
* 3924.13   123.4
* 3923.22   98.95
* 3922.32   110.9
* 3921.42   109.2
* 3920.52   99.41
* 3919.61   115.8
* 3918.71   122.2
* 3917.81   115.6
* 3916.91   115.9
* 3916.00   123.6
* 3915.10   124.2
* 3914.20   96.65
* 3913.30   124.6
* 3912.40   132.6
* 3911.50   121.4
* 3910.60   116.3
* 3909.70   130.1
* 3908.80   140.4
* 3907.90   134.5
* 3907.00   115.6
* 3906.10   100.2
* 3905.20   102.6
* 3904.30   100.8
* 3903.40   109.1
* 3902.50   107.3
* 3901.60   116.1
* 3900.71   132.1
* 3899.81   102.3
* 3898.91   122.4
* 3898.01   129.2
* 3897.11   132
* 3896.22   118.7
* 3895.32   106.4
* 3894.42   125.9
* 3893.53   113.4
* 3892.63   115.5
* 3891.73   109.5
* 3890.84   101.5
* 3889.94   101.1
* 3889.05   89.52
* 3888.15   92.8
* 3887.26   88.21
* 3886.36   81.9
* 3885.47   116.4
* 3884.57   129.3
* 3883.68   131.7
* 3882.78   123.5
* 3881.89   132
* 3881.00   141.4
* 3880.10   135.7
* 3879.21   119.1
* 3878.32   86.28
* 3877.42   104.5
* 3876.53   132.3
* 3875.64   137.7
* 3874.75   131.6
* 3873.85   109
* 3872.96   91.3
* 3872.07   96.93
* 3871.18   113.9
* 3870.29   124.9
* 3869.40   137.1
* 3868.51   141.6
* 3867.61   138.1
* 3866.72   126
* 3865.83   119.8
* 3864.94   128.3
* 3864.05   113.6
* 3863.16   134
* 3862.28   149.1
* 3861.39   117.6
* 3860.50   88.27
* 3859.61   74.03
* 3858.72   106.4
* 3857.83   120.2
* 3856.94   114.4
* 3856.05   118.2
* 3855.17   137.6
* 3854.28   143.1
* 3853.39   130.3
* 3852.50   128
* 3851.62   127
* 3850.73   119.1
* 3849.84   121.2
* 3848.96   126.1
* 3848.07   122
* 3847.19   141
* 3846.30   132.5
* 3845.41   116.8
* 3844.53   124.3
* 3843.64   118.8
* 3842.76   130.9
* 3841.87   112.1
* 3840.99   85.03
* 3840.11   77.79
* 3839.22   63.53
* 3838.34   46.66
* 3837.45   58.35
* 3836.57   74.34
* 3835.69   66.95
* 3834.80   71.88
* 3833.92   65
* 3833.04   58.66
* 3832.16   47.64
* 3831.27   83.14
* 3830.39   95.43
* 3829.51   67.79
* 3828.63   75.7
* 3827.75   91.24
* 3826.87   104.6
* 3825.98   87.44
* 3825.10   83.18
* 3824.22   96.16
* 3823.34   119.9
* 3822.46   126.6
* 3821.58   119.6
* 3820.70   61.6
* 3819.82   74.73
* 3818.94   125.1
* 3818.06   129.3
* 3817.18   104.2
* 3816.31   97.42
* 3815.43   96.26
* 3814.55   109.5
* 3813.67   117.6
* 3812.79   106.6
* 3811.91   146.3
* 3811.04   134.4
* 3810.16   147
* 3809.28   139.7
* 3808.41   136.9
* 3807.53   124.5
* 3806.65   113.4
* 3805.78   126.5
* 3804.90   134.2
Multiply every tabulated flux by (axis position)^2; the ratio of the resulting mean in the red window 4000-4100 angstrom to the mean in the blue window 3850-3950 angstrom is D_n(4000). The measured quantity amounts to 1.41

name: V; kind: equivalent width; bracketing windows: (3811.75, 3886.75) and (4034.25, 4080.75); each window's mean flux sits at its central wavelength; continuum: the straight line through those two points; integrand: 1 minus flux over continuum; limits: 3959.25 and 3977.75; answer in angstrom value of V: 7.4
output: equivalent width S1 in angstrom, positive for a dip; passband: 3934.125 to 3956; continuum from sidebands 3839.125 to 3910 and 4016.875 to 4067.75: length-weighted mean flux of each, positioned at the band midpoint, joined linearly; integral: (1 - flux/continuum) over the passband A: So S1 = 5.0 angstrom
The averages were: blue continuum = 117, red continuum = 138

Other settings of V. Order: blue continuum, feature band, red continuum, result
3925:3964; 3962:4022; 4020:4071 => -3.1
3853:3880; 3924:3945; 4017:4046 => 9.7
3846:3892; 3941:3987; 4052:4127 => 9.1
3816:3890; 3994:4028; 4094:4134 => -3.2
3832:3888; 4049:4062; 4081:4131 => -0.7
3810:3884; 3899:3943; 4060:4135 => 8.9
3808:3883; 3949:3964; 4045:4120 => 1.2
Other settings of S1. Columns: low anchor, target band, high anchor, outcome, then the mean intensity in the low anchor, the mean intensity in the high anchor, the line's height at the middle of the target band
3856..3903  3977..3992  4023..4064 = -0.4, 116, 138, 130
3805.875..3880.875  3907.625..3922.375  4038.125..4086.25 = -0.1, 109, 138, 119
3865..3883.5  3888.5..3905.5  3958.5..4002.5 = 1.0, 122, 110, 120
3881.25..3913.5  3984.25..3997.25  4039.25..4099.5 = -0.8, 115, 140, 128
